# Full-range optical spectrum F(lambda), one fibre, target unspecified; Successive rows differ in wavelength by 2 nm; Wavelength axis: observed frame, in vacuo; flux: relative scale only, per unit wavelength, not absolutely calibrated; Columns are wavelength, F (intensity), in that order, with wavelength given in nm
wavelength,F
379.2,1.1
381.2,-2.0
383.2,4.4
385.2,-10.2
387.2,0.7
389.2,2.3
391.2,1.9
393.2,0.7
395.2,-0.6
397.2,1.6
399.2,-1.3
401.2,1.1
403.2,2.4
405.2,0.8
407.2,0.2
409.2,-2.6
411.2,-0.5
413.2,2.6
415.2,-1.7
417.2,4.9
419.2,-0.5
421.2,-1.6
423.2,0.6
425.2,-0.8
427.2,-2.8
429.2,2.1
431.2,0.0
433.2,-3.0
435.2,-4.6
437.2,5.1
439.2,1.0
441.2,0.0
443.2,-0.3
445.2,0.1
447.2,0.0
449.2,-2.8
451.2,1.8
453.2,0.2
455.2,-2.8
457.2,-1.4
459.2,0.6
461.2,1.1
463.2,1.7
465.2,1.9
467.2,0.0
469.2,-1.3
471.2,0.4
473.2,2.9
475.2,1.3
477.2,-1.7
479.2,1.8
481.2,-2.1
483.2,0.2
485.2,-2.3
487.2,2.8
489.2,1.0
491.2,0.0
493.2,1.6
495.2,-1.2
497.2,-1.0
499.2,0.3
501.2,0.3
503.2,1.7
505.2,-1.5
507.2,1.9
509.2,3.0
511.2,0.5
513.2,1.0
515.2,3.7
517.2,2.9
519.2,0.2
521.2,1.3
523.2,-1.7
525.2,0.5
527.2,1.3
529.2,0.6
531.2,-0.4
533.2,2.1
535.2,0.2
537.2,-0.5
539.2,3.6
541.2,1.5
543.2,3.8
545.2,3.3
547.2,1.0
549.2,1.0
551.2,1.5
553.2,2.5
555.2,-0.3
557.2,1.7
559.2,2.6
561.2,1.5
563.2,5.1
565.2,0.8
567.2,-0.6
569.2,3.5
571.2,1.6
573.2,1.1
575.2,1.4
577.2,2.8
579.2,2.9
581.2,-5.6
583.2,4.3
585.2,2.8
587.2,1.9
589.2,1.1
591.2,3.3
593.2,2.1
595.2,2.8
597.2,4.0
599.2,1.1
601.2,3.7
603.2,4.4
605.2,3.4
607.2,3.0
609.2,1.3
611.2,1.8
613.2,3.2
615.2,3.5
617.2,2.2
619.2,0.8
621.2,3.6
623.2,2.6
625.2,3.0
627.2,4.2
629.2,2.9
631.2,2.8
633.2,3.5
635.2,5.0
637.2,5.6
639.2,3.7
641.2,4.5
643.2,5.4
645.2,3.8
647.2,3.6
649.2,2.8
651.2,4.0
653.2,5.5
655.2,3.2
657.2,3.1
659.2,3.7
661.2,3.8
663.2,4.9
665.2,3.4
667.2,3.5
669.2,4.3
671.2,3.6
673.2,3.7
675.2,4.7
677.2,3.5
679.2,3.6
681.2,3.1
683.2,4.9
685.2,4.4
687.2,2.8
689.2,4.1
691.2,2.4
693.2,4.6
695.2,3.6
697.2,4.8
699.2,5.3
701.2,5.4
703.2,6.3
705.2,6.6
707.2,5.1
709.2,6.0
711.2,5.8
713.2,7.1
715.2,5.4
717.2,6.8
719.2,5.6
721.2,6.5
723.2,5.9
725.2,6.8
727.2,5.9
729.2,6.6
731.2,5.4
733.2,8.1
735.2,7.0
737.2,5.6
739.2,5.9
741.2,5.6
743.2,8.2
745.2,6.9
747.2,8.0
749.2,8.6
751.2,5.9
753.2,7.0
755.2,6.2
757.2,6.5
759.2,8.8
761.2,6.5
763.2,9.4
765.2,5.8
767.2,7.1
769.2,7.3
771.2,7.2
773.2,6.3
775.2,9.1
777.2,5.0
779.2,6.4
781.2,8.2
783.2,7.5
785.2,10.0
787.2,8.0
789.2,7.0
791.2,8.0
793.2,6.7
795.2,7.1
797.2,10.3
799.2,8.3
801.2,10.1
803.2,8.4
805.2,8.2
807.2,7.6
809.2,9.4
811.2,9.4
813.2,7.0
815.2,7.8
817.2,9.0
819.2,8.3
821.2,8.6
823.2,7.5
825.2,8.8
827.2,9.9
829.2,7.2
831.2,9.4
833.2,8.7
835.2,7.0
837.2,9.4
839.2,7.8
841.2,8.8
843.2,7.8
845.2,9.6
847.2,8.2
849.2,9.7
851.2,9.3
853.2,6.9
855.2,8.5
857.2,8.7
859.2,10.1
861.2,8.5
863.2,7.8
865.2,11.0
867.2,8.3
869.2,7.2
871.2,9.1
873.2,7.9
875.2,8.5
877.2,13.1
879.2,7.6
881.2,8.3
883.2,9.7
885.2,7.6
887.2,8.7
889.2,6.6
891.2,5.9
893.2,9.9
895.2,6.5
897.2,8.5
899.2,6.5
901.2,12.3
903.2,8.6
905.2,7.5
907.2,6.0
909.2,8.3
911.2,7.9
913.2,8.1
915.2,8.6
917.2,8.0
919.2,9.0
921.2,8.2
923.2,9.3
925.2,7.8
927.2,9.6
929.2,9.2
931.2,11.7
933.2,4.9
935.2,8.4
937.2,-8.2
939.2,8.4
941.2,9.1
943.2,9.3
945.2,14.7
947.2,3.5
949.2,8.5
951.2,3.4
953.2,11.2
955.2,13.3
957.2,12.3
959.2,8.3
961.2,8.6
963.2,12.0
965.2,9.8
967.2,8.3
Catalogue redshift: 0.75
